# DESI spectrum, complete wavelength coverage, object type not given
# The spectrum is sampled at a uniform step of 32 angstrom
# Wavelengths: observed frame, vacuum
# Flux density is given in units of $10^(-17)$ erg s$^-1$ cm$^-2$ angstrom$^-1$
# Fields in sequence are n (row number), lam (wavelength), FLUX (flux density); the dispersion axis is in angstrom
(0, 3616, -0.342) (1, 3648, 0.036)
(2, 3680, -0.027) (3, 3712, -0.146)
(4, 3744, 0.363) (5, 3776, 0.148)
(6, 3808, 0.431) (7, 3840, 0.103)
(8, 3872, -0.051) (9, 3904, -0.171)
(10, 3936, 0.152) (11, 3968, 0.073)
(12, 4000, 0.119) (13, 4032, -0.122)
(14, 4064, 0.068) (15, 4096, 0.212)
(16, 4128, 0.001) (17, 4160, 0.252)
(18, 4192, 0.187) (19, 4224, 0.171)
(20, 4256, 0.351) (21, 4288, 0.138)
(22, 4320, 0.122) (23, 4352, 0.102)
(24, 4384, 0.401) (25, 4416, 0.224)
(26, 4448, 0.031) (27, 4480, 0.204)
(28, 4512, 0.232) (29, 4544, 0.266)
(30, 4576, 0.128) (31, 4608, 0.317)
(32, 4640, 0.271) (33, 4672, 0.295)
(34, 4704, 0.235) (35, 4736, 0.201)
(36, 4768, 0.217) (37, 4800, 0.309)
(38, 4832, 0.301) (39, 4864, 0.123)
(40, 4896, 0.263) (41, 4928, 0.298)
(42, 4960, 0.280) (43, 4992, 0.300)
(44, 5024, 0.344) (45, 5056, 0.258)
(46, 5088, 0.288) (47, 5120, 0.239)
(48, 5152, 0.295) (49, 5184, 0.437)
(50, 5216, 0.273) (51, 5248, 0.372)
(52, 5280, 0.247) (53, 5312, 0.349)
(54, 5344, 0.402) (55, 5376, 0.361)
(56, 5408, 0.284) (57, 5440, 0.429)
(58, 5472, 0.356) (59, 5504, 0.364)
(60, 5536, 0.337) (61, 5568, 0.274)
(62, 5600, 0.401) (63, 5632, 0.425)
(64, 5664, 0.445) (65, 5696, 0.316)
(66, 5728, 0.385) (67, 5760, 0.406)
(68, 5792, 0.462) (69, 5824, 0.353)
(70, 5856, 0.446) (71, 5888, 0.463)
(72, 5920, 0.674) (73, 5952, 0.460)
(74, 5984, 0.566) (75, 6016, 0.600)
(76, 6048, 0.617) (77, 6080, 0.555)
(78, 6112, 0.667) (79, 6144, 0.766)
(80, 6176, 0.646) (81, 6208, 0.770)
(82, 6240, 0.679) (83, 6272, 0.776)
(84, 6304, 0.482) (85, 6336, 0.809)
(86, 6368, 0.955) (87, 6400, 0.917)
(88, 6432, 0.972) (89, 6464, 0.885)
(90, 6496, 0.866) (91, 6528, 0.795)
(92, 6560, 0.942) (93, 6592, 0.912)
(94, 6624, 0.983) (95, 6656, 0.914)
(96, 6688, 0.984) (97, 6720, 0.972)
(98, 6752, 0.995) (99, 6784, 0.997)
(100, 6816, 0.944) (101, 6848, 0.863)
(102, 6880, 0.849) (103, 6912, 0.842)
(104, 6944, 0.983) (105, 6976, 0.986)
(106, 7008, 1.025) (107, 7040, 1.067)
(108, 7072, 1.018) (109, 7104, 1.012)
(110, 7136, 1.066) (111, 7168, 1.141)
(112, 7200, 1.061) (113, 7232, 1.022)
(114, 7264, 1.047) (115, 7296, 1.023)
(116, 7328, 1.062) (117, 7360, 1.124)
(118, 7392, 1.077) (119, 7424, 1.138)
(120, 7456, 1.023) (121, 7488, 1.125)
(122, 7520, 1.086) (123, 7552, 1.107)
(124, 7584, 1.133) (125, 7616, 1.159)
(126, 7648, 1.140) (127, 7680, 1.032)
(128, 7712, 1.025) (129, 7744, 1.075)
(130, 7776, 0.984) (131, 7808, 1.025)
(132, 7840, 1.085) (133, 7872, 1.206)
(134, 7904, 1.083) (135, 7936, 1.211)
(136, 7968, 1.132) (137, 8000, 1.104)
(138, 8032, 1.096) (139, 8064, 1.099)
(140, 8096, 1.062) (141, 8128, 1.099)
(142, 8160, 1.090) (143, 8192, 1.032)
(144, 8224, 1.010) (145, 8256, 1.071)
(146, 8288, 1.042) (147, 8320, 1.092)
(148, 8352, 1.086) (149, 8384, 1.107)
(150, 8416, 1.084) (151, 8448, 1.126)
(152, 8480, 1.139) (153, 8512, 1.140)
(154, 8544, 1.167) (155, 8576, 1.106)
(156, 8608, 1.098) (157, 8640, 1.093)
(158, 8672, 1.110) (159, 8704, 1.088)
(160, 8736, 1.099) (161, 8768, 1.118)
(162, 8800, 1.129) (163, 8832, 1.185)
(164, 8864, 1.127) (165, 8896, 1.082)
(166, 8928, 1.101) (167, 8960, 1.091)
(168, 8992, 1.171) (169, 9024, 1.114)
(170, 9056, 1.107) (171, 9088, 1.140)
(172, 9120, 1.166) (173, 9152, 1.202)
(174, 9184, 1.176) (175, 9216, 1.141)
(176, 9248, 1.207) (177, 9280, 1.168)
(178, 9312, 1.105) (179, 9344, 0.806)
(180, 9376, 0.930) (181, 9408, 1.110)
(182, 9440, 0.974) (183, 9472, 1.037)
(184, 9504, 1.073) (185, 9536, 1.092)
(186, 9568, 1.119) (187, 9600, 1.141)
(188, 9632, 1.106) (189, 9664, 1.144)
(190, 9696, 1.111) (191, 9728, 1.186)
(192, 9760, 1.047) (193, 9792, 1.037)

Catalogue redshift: 0.588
